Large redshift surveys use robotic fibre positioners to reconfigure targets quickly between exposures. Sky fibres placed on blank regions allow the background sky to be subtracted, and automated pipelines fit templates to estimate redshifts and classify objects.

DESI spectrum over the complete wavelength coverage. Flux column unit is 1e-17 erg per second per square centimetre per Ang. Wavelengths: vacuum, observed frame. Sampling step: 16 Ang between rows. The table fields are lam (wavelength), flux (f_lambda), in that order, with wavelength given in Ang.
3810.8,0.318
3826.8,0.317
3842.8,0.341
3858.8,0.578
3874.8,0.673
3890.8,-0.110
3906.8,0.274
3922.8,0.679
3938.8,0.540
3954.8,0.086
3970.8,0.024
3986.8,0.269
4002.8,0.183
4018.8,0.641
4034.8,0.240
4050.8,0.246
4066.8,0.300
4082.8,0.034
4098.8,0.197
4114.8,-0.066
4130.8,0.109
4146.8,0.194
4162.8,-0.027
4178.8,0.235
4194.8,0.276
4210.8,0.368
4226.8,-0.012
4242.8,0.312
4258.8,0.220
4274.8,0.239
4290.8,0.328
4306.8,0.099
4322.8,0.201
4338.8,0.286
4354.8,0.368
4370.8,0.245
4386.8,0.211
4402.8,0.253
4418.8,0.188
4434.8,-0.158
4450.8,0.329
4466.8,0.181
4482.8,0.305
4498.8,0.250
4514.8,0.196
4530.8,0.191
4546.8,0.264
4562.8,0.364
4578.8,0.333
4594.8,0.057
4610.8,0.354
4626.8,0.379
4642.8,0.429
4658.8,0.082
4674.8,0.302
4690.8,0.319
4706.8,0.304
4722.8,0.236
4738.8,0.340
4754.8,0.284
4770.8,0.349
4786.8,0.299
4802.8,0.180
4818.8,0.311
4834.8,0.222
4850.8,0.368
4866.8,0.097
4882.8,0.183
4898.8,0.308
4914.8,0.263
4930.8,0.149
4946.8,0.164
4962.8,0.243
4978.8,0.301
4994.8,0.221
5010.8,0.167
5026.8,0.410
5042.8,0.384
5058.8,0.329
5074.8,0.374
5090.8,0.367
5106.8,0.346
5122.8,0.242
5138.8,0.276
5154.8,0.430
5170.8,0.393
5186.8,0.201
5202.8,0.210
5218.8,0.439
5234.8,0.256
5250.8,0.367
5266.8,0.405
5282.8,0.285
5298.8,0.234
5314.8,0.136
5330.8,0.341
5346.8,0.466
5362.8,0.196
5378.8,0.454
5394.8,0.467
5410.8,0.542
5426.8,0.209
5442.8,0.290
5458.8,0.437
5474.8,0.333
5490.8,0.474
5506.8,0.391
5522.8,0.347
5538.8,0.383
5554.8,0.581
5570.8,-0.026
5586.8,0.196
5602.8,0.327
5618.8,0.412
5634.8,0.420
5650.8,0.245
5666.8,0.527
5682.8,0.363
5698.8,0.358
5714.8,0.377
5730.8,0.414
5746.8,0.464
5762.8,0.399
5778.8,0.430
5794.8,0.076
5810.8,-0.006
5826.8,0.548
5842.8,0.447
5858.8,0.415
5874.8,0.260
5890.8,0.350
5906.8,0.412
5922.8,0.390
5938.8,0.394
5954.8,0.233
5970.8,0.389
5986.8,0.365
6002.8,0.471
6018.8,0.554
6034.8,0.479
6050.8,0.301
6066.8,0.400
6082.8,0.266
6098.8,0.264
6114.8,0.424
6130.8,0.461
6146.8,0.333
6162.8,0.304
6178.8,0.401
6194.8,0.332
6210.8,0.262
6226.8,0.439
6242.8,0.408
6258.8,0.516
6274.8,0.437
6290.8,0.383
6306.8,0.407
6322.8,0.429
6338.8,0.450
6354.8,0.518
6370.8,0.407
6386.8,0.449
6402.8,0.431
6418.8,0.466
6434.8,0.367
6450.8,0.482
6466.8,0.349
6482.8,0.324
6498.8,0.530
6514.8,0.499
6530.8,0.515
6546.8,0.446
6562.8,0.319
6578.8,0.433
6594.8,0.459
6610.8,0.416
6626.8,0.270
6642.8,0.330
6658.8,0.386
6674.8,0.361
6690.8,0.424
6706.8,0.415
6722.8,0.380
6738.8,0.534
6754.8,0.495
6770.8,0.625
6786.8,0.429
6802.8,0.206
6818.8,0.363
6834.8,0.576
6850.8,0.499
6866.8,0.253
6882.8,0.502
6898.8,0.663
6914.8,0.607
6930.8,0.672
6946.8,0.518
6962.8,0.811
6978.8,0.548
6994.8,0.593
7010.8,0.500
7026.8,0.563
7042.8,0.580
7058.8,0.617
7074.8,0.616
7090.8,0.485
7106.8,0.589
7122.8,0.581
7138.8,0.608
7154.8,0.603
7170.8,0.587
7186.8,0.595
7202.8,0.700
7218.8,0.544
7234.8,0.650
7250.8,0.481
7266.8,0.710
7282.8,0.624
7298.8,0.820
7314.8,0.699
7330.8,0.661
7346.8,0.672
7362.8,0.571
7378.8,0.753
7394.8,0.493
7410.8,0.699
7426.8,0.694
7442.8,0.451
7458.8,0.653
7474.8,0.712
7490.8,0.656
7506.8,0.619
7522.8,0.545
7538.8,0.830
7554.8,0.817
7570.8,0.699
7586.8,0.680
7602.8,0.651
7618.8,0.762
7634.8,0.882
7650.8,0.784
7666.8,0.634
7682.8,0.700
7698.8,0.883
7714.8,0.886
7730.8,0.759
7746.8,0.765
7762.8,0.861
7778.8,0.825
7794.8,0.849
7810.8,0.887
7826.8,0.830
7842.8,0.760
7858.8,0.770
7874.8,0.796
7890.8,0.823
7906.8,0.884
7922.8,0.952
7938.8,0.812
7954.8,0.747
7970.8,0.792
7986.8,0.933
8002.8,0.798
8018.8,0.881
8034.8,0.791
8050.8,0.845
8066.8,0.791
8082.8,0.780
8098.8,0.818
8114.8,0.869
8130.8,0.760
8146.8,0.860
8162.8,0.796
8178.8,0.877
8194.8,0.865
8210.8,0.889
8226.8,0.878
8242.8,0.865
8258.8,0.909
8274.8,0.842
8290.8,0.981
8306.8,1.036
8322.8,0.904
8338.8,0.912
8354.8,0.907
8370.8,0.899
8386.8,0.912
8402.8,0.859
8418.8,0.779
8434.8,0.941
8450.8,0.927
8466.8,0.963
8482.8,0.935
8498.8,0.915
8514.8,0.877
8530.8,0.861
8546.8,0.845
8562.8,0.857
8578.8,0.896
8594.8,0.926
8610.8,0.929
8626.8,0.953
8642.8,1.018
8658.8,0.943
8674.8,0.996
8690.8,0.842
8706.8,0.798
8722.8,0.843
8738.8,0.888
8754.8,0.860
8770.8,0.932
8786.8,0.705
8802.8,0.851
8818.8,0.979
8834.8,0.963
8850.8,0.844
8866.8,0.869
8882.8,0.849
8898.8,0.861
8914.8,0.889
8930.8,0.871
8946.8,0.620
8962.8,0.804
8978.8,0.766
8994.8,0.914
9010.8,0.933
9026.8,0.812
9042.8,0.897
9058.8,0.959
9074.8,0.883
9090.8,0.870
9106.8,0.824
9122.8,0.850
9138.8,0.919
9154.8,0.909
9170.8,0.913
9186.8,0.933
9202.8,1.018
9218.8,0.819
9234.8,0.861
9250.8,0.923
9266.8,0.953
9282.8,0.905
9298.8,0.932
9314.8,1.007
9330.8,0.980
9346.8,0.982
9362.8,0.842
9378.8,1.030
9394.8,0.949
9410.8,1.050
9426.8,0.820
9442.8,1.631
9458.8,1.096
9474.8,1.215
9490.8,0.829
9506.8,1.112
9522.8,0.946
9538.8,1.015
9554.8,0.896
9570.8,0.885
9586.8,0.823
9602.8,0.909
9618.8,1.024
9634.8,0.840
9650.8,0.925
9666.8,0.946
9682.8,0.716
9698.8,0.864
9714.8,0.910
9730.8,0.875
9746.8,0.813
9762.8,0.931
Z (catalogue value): 0.730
